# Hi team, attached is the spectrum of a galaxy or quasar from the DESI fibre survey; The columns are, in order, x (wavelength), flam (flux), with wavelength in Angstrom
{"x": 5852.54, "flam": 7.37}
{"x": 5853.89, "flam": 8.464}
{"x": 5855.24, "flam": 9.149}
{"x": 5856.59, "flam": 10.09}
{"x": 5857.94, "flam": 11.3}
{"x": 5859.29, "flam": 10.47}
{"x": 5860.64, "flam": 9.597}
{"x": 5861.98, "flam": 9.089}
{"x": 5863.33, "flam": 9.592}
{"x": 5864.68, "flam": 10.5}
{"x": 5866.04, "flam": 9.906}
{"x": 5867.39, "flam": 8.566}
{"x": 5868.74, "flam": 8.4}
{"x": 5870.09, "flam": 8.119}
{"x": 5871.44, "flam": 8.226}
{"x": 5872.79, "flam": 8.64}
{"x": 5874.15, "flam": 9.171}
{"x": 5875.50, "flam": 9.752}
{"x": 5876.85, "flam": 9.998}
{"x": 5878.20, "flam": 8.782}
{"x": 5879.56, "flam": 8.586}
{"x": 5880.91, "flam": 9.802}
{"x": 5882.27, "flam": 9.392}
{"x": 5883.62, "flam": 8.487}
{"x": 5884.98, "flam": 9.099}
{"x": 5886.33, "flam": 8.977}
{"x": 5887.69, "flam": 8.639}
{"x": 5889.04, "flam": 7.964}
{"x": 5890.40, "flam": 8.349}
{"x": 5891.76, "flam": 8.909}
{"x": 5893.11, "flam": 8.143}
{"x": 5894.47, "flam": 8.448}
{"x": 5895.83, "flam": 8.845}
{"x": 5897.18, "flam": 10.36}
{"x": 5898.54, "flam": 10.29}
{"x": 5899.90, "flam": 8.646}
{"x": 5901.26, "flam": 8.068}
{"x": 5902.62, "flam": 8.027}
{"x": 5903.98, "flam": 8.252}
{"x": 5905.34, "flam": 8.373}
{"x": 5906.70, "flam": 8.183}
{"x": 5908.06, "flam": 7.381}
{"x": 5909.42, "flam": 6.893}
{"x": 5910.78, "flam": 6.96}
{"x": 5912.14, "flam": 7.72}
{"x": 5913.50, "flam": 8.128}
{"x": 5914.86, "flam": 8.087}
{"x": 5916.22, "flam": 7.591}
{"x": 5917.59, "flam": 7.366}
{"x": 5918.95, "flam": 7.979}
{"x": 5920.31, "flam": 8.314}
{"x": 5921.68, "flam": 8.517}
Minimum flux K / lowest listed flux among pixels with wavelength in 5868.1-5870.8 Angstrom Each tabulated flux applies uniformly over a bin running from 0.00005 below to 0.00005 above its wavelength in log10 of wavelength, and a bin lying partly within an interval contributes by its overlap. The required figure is 8.119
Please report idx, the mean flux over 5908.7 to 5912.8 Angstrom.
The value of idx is 7.19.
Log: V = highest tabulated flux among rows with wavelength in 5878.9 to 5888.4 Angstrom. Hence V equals 9.802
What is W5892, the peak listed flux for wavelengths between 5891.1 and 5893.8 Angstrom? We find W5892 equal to 8.909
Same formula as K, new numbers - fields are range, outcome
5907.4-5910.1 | 6.893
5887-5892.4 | 7.964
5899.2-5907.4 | 8.027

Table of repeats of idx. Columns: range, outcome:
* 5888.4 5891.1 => 8.14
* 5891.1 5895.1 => 8.51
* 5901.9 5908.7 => 8.04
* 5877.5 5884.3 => 9.01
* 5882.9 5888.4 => 8.81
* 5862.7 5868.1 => 9.62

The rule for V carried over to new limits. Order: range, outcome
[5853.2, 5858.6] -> 11.3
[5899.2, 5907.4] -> 8.646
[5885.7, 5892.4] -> 8.977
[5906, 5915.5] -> 8.183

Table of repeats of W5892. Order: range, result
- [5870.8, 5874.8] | 9.171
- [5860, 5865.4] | 10.5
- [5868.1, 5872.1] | 8.4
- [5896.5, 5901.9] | 10.36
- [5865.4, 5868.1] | 9.906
